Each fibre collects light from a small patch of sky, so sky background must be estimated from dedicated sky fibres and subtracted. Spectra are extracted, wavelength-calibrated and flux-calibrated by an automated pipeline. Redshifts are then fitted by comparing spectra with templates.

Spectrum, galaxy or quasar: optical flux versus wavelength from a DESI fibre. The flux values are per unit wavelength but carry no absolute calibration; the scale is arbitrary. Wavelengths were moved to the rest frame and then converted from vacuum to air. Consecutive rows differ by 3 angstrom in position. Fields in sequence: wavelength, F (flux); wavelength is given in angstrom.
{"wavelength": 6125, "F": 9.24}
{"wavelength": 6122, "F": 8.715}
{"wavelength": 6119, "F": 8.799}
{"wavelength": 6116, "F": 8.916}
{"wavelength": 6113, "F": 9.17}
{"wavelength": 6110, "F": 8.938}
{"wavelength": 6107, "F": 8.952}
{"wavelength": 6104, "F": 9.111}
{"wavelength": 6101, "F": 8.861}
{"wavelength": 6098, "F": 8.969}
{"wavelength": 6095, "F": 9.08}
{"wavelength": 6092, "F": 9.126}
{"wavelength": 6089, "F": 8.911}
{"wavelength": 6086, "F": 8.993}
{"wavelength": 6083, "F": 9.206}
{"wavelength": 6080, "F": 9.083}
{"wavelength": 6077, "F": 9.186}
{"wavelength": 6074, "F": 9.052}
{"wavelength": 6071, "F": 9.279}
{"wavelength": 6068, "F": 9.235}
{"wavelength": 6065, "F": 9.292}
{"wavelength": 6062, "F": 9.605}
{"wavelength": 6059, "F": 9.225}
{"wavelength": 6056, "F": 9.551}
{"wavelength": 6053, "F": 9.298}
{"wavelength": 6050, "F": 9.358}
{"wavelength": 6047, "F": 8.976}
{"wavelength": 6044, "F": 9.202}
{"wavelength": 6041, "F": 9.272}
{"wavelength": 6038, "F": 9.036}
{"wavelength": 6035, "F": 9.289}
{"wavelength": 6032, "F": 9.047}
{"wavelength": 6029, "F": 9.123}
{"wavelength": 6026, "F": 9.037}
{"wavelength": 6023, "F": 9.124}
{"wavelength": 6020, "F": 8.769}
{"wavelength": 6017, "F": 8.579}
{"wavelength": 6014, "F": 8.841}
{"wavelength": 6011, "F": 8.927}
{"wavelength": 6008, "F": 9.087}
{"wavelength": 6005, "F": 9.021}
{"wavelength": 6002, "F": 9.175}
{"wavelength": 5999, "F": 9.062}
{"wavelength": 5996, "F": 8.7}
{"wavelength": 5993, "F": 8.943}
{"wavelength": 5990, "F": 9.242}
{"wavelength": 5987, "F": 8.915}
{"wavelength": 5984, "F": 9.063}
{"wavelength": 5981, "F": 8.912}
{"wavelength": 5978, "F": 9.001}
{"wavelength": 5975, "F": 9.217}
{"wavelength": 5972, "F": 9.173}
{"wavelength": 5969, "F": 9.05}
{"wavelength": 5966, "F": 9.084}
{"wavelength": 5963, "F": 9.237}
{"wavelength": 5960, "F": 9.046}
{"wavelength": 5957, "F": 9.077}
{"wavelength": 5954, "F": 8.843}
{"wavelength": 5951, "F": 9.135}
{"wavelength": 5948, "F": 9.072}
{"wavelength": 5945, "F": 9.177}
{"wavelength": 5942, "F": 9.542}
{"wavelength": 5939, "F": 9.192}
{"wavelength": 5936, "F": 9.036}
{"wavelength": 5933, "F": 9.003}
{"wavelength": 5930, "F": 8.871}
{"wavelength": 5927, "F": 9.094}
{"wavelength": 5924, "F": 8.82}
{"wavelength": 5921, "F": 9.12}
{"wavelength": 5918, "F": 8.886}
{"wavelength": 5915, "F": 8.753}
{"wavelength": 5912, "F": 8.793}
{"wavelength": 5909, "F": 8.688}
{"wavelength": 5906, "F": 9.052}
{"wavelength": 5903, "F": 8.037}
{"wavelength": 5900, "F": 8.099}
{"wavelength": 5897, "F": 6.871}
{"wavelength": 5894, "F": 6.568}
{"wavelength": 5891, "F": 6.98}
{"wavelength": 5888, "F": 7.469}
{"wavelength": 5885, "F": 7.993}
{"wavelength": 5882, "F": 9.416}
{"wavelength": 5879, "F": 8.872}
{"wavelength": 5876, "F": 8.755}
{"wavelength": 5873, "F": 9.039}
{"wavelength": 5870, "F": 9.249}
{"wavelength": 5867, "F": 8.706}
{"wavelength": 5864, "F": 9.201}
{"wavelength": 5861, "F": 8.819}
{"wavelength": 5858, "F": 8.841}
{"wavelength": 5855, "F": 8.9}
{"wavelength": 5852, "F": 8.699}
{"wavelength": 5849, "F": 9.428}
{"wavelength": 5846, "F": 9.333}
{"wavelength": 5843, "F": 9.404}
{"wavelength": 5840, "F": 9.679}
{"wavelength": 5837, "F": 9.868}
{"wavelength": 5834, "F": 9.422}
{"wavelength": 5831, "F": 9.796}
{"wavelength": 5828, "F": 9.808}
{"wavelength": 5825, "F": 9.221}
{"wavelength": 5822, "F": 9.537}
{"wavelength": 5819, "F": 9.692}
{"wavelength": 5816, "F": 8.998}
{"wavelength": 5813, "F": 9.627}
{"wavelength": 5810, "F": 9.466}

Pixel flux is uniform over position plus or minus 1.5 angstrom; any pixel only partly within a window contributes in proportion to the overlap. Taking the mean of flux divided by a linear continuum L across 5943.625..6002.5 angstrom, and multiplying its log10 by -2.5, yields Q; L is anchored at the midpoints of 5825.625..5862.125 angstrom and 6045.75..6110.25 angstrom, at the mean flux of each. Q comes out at 0.022 mag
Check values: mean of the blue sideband 9.34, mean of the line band 9.05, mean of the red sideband 9.15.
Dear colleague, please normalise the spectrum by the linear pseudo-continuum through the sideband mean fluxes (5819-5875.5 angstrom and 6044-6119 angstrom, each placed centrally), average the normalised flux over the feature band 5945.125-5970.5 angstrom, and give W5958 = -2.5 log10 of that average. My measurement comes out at 0.016 mag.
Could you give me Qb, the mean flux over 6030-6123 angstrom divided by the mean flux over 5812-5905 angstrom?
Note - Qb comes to 1.03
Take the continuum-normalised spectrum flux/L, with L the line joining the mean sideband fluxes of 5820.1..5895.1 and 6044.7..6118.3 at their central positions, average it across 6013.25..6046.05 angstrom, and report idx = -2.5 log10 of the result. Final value 0.01 mag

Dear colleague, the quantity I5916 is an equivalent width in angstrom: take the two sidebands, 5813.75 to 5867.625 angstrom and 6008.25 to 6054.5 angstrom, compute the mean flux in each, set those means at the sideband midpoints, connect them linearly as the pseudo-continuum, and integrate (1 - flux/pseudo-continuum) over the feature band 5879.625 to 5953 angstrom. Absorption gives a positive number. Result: 5.1 angstrom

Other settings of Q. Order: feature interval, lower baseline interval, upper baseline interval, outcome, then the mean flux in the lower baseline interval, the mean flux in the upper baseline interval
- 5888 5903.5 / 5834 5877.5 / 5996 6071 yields 0.25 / 9.15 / 9.12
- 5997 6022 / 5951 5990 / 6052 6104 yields 0.02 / 9.06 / 9.17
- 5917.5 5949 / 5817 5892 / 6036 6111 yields 0.00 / 9.06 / 9.15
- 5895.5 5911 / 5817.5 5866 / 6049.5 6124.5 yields 0.14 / 9.35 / 9.11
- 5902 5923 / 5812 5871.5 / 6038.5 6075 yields 0.06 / 9.31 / 9.28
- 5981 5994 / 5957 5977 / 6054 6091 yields 0.01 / 9.13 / 9.22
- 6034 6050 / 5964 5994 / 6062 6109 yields -0.01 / 9.06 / 9.1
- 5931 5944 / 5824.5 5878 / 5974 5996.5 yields -0.01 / 9.23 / 9.01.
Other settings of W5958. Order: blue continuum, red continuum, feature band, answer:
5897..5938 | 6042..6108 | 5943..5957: -0.03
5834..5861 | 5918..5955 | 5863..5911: 0.11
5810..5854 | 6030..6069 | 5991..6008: 0.04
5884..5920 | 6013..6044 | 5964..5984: -0.06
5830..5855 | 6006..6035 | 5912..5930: 0.04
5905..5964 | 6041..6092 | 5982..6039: 0.02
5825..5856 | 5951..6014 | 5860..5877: 0.05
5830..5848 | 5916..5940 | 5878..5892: 0.14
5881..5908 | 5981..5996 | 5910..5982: -0.07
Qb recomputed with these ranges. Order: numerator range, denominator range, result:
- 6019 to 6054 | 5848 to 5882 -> 1.02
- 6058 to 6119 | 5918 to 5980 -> 1.00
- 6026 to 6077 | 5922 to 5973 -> 1.02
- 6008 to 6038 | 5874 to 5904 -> 1.13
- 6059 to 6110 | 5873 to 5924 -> 1.10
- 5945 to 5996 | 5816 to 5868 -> 0.97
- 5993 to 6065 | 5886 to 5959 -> 1.06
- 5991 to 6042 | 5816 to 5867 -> 0.97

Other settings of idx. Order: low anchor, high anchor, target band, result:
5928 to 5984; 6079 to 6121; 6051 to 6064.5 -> -0.045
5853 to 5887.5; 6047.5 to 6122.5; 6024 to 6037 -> -0.008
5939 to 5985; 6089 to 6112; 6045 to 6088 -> -0.024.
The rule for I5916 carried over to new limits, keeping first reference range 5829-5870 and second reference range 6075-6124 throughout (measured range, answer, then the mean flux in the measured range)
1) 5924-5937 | 0.27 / 8.98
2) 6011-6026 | 0.37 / 8.86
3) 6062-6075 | -0.33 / 9.27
